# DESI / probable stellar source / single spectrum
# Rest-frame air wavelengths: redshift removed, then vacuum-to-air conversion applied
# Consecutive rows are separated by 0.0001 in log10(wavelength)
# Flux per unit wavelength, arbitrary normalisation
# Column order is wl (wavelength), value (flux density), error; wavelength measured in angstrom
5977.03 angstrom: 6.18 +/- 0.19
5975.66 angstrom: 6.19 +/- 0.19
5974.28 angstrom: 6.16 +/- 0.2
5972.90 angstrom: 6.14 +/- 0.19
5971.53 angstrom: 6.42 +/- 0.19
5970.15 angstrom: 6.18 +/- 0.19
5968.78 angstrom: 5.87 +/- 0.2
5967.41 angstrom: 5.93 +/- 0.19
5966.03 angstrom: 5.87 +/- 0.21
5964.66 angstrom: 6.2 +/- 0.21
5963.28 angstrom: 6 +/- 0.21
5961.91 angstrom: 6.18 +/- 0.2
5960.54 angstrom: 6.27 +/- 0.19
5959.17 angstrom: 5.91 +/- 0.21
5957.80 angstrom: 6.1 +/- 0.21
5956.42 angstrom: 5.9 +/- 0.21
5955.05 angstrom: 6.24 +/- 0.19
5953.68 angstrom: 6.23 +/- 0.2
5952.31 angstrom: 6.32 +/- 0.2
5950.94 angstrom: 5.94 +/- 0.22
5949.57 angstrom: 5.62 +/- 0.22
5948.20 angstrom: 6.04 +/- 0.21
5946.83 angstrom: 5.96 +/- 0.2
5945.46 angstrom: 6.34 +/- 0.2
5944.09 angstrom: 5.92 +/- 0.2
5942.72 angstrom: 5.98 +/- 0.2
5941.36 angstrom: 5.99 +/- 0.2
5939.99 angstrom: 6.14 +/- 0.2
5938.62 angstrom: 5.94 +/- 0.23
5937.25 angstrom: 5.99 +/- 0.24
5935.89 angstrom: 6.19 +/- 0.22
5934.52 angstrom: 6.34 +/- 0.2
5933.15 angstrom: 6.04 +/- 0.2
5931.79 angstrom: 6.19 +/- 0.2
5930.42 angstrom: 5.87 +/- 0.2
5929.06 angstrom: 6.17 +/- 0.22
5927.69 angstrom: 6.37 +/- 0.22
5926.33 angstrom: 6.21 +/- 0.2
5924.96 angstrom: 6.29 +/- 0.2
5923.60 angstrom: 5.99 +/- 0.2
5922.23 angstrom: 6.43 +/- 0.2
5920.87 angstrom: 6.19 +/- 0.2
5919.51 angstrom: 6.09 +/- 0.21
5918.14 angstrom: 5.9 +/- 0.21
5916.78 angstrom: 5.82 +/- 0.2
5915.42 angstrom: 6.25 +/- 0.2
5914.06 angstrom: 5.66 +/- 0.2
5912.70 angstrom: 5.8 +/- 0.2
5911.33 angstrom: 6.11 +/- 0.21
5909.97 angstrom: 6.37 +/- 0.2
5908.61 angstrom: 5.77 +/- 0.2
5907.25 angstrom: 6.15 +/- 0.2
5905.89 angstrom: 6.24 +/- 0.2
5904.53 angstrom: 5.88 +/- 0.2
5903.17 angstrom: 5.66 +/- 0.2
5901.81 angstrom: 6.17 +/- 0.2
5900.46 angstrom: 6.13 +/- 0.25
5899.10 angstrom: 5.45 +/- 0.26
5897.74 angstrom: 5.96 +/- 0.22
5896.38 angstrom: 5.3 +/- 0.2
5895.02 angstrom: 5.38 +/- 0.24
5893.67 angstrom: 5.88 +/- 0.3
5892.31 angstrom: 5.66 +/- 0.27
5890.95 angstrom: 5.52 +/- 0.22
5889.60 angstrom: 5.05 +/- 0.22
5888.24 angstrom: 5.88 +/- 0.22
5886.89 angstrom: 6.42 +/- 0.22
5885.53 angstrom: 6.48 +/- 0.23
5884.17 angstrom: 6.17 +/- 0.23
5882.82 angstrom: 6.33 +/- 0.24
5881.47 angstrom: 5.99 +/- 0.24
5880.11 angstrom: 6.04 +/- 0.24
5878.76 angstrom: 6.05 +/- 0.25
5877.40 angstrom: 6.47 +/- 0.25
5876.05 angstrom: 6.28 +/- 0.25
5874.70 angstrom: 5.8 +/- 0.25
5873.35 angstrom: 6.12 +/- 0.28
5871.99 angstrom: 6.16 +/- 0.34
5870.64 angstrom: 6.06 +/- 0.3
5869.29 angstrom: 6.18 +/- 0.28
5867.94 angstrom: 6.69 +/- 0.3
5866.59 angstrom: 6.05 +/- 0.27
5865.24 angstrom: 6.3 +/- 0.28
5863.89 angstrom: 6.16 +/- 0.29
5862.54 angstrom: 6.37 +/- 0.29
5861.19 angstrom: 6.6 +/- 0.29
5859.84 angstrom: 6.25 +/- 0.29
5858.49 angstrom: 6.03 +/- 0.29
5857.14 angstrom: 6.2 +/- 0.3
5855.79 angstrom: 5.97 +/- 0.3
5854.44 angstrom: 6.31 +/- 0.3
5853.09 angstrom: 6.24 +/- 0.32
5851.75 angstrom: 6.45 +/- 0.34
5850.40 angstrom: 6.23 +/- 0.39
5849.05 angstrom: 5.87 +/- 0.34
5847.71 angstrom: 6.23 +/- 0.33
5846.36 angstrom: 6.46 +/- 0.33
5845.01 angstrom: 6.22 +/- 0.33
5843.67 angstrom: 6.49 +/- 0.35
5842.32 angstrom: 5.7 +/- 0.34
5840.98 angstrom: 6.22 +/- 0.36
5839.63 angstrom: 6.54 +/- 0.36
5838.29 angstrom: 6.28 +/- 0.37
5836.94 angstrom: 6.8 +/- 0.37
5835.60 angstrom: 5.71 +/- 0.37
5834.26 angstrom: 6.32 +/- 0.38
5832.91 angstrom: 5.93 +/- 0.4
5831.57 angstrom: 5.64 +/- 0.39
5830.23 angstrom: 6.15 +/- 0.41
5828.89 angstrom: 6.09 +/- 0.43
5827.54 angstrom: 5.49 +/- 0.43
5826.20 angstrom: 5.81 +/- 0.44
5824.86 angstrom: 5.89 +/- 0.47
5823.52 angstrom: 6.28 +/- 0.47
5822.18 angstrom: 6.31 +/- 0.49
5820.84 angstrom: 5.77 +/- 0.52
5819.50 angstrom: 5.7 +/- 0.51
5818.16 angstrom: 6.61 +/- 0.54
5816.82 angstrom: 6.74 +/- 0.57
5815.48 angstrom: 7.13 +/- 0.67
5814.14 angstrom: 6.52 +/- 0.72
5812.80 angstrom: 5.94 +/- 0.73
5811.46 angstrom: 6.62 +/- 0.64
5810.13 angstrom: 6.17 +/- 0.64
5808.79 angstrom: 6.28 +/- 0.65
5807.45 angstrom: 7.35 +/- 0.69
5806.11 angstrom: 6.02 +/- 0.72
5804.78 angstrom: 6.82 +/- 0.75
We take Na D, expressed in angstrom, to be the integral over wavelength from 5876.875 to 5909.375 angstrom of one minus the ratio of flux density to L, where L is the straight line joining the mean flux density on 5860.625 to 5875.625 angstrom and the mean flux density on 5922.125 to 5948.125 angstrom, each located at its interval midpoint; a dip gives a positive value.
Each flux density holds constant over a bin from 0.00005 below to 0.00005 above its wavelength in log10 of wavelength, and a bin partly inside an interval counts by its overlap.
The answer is 1.4 angstrom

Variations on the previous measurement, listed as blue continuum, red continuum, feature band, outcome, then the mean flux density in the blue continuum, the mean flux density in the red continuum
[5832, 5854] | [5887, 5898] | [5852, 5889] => -2.1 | 6.23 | 5.61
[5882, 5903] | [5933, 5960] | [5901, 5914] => -0.2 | 5.85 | 6.06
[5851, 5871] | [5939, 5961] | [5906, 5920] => 0.3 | 6.26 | 6.05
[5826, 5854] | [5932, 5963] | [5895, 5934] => 0.6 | 6.14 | 6.07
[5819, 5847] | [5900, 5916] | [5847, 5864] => -0.4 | 6.09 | 6.01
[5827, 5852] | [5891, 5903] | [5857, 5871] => -0.7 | 6.15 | 5.73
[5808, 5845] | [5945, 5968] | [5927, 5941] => -0.1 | 6.19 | 6.06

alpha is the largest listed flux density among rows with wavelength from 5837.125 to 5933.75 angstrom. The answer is 6.69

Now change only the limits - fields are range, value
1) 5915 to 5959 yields 6.43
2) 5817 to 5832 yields 6.61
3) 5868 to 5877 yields 6.28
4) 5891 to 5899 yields 5.96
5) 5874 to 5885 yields 6.47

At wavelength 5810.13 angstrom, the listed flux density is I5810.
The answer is 6.17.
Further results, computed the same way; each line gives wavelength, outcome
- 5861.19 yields 6.6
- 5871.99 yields 6.16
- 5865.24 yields 6.3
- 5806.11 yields 6.02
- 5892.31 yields 5.66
